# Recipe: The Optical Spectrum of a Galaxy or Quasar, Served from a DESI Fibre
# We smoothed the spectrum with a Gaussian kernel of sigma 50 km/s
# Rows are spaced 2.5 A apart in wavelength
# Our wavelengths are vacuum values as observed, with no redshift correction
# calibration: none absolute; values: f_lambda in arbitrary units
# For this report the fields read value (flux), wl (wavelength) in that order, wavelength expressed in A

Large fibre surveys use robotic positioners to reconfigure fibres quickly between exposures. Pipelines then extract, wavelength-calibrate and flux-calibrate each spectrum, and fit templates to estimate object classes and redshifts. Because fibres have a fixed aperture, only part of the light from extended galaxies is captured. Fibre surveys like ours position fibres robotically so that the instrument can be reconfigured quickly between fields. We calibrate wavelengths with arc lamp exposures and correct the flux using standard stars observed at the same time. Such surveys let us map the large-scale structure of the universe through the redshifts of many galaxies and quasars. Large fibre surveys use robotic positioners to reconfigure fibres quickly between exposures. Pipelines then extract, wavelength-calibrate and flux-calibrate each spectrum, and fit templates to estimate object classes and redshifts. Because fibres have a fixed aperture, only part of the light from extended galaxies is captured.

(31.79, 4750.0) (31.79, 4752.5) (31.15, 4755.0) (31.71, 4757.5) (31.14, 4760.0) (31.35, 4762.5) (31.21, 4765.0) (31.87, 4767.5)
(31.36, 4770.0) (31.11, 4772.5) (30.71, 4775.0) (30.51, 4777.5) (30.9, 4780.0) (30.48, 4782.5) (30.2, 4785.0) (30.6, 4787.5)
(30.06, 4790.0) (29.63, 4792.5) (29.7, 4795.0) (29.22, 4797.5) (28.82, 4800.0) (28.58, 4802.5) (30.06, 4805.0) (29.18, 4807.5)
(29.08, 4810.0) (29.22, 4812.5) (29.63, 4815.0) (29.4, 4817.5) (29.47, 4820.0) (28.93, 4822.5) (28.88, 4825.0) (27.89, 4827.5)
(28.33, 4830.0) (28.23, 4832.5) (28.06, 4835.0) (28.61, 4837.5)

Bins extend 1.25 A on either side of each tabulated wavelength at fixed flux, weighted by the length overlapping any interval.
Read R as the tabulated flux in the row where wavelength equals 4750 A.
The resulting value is 31.79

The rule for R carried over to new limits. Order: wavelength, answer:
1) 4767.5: 31.87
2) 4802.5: 28.58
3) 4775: 30.71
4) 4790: 30.06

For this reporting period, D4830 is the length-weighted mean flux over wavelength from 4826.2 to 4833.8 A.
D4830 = 28.2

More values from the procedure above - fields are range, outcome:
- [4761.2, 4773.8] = 31.4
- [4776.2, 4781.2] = 30.7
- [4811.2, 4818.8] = 29.4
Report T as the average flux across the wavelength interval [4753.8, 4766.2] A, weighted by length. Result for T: 31.3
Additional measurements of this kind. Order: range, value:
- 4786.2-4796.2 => 30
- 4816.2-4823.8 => 29.3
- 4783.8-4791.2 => 30.3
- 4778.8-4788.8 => 30.5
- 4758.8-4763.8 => 31.2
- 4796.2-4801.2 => 29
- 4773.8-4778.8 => 30.6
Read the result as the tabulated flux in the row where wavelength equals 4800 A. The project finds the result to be 28.82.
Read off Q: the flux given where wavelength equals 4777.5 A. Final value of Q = 30.51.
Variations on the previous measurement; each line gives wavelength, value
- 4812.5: 29.22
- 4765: 31.21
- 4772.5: 31.11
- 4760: 31.14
